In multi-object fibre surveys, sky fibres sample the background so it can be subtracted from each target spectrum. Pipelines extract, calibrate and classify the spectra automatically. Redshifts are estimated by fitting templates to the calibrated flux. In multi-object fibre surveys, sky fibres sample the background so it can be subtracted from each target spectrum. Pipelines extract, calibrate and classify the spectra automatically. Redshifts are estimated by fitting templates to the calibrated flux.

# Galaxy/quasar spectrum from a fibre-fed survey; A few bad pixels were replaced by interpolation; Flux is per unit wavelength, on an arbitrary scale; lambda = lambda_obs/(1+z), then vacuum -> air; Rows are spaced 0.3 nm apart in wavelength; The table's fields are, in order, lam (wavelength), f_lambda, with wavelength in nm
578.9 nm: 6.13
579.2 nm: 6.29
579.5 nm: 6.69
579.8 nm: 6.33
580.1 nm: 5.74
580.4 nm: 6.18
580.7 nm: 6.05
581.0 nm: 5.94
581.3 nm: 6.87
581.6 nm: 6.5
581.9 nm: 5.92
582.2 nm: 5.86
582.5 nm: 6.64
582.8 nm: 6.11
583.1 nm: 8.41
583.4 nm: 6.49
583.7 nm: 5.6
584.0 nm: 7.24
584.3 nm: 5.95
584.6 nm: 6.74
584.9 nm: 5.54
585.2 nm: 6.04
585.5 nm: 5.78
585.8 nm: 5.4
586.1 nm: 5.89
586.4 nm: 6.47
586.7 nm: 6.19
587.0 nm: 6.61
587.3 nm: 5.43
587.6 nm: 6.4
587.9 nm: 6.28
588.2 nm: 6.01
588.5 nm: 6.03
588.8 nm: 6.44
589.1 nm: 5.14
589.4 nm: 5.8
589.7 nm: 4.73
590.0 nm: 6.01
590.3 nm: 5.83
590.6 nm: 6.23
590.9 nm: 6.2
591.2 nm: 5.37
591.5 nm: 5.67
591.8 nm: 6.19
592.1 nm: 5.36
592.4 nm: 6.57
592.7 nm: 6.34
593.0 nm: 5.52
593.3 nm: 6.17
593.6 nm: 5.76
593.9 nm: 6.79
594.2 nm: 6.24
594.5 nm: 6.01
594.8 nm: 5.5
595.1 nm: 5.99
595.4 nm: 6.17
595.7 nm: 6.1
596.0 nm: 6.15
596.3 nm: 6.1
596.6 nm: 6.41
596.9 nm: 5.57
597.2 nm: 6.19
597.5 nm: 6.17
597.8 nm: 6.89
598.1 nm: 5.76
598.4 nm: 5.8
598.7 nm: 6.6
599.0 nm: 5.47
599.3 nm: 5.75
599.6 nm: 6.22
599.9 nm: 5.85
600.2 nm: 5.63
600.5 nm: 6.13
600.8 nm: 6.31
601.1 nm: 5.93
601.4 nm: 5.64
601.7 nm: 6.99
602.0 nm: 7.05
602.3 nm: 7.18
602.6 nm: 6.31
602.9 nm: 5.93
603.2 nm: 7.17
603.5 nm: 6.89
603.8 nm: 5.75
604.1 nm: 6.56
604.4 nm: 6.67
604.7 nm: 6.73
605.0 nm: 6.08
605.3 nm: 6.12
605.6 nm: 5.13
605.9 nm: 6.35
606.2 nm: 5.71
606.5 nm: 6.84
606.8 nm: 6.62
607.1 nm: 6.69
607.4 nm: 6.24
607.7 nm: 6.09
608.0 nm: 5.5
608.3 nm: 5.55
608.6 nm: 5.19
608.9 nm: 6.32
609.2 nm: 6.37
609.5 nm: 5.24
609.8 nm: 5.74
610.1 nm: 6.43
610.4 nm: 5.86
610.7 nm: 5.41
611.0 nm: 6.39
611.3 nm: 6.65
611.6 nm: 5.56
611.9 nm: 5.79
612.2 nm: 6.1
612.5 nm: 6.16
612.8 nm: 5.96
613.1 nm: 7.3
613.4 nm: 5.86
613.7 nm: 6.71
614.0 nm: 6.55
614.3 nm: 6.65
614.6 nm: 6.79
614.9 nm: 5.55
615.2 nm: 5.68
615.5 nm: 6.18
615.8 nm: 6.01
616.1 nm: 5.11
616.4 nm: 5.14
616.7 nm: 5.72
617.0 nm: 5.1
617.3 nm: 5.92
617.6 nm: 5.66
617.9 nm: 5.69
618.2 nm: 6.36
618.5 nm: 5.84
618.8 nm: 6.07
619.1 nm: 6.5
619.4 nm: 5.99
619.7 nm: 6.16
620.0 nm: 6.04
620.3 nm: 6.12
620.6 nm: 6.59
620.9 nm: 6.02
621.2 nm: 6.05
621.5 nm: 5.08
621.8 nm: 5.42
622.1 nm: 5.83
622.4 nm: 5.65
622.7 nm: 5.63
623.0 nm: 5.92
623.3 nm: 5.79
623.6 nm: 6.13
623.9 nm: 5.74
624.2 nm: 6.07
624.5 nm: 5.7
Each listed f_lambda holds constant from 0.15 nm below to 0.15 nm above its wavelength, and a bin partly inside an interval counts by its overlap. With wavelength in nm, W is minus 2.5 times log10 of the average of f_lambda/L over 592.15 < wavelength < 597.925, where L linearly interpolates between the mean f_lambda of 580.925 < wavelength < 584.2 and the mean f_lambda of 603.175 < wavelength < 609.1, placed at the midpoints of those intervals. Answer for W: 0.04 mag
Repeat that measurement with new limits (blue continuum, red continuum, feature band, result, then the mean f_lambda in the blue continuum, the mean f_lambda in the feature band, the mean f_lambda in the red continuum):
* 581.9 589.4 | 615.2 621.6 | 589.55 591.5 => 0.08 mag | 6.18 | 5.72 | 5.88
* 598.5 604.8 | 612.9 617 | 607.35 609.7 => 0.07 mag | 6.31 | 5.79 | 6.06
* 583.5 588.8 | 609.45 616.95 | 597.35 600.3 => 0.01 mag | 6.11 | 6.02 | 6.02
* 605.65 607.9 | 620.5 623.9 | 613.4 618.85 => 0.01 mag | 6.29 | 5.92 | 5.81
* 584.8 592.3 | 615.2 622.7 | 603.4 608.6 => -0.06 mag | 5.89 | 6.17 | 5.84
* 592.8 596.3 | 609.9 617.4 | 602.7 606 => -0.05 mag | 6.04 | 6.31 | 6.02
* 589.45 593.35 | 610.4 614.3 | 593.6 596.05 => -0.03 mag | 5.85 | 6.1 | 6.21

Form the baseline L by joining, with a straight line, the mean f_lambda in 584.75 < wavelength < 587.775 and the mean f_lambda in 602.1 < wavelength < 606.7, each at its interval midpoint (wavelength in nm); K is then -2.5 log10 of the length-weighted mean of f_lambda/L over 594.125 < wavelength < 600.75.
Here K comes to 0.03 mag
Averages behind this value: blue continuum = 5.98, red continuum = 6.37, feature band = 6.03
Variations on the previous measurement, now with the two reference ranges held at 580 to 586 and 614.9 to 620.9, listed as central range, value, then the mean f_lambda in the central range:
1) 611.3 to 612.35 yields 0.00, 5.94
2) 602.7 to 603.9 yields -0.07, 6.46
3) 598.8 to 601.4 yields 0.03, 5.91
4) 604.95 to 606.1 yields 0.02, 5.9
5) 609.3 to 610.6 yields 0.03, 5.82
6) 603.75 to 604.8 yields -0.08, 6.48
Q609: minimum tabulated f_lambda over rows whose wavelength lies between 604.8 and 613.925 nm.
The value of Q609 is 5.13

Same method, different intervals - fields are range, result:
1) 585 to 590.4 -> 4.73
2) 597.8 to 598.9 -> 5.76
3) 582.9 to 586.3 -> 5.4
